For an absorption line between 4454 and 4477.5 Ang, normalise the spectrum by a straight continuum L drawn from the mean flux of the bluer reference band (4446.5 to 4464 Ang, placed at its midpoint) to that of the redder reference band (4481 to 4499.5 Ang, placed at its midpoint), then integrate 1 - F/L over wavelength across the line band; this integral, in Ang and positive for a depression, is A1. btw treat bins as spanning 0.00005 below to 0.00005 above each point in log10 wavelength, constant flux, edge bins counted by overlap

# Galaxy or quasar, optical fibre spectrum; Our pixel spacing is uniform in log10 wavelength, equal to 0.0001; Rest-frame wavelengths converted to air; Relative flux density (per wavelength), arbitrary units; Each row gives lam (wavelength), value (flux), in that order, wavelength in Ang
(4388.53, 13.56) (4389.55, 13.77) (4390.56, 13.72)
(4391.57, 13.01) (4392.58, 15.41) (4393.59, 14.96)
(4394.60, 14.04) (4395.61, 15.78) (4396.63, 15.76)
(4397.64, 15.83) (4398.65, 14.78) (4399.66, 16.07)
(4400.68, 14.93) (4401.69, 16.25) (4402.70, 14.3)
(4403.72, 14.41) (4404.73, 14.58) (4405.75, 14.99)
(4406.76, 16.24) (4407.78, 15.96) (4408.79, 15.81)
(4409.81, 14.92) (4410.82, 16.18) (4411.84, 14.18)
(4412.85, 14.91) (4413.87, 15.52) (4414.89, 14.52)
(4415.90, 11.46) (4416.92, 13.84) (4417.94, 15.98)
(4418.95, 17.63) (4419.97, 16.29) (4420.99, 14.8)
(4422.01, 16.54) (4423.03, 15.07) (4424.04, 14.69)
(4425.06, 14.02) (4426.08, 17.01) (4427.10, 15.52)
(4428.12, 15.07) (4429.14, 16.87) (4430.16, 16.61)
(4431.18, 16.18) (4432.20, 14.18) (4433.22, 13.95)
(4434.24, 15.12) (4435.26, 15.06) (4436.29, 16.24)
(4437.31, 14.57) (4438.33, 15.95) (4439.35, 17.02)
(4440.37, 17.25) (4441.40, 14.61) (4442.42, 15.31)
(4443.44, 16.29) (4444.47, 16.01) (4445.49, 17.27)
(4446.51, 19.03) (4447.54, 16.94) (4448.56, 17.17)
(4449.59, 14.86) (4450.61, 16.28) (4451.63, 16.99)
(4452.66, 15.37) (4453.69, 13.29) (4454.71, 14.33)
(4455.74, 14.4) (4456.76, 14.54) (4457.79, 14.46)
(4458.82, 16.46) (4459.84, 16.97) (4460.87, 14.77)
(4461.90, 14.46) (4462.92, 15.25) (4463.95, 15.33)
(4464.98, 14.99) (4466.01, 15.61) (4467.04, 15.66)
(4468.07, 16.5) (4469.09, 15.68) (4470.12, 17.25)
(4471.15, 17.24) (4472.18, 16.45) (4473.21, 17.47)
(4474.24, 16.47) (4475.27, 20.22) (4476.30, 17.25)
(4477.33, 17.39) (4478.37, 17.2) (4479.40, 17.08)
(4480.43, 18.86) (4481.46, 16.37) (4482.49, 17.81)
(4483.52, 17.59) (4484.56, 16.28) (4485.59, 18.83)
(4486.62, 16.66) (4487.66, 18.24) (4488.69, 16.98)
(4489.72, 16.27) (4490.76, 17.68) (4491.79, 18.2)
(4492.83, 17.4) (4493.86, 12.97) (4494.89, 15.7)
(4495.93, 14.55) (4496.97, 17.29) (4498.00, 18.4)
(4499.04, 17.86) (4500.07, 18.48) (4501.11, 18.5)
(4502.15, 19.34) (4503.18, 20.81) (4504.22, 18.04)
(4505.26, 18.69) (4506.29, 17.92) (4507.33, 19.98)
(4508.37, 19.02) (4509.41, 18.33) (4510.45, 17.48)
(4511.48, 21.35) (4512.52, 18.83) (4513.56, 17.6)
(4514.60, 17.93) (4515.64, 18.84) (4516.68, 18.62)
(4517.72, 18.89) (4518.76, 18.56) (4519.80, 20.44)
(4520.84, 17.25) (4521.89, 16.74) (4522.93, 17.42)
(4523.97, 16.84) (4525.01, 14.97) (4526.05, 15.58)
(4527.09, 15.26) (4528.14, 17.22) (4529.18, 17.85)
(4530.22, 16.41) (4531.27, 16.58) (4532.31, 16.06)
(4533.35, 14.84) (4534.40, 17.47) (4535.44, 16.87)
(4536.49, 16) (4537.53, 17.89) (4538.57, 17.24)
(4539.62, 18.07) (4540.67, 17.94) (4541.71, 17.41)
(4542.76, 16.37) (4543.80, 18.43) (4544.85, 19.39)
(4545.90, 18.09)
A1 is -0.08 Ang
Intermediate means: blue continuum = 15.5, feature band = 16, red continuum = 16.9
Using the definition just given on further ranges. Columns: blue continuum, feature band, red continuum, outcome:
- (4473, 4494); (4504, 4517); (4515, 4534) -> -1.1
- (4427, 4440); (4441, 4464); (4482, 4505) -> 0.7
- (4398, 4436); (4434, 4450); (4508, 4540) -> -0.4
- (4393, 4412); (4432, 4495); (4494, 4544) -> 0.9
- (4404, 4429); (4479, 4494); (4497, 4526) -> 0.2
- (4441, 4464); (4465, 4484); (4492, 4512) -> -0.4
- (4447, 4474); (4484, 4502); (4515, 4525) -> -0.2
